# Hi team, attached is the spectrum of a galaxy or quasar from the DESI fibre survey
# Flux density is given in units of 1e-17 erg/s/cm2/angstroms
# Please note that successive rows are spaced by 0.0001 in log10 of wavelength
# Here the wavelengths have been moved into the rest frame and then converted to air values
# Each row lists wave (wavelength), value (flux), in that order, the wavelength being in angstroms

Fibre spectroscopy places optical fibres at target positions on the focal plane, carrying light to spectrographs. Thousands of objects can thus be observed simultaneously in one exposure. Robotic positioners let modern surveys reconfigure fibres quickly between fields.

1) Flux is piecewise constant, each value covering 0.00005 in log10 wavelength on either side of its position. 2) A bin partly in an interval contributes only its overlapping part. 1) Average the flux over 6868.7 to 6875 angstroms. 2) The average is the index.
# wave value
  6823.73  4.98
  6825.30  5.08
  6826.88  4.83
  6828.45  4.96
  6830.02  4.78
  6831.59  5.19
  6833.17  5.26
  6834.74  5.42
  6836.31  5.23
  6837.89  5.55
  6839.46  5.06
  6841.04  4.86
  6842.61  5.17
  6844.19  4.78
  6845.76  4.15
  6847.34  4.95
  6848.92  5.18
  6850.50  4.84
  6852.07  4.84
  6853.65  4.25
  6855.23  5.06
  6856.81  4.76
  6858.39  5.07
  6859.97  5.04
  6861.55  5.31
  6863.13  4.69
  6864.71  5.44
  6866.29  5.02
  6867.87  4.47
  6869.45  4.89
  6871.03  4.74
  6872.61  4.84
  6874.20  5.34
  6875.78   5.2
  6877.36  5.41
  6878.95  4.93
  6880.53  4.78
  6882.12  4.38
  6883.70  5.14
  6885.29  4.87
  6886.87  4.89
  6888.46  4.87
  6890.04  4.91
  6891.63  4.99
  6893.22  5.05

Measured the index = 4.95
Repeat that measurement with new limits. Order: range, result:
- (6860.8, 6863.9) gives 5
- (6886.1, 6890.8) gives 4.89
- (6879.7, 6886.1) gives 4.8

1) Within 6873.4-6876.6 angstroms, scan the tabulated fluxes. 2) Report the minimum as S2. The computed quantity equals 5.2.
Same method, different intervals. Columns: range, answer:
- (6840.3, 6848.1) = 4.15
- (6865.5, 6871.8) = 4.47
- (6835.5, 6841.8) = 4.86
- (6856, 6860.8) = 4.76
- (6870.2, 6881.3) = 4.74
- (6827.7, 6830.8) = 4.78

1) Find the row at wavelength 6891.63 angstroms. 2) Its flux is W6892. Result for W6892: 4.99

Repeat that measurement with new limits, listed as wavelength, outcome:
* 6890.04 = 4.91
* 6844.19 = 4.78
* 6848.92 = 5.18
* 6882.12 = 4.38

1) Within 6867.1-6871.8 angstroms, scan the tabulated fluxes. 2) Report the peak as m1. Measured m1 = 4.89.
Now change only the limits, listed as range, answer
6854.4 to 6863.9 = 5.31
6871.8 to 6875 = 5.34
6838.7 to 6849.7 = 5.18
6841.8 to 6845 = 5.17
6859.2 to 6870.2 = 5.44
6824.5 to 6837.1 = 5.42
